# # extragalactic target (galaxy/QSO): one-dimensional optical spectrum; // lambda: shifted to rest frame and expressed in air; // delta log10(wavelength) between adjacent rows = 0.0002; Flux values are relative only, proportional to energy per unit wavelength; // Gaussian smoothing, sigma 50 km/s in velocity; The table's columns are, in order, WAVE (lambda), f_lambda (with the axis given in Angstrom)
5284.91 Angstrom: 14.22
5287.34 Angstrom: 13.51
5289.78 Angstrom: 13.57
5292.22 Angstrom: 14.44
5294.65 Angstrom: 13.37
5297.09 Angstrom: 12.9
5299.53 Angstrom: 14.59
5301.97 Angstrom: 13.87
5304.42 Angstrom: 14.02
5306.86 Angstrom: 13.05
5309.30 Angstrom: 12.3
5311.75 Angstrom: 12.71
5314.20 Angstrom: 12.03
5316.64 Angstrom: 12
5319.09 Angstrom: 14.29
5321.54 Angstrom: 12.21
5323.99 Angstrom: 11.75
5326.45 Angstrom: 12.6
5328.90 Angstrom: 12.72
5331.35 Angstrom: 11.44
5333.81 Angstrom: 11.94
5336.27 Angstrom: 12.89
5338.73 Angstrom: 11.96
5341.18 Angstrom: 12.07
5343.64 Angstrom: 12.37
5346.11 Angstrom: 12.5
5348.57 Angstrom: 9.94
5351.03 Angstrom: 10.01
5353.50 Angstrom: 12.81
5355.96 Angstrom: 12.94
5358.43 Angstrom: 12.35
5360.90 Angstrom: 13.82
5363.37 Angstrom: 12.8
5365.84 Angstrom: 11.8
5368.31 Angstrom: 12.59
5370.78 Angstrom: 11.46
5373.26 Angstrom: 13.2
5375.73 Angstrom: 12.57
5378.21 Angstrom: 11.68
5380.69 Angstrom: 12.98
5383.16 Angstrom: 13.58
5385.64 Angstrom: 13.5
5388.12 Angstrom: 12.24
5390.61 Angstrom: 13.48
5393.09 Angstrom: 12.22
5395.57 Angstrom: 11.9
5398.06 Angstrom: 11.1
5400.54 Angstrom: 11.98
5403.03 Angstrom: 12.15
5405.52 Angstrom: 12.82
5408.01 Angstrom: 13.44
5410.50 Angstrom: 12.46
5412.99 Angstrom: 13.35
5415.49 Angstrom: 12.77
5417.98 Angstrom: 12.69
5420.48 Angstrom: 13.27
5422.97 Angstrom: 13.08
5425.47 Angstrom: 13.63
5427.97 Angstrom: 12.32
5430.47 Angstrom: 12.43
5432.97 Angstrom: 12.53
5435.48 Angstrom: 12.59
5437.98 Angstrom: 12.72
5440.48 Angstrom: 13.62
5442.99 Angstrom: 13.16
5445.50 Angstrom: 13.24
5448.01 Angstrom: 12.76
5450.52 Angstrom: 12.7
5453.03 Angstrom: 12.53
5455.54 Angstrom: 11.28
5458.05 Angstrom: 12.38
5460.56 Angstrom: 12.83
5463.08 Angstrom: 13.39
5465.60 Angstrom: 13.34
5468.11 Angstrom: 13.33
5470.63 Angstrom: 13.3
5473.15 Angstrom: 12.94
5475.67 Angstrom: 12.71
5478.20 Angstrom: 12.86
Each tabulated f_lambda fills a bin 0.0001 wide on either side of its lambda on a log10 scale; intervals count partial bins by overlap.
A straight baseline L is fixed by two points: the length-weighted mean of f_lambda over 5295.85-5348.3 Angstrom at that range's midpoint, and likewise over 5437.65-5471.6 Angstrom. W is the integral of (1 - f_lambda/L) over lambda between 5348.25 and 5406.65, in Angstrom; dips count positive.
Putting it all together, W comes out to 1.7 Angstrom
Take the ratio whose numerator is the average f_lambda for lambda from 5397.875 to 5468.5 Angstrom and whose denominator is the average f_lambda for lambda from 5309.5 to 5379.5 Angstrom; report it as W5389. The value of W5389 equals 1.04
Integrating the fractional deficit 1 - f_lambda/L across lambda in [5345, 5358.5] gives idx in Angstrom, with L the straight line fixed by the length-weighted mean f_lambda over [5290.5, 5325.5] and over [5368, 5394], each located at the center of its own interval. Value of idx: 1.2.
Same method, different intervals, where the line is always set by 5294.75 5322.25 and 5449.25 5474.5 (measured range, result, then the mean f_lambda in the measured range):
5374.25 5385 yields 0.2 Angstrom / 12.8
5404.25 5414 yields -0.1 Angstrom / 13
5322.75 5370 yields 3.2 Angstrom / 12.2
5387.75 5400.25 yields 0.7 Angstrom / 12.2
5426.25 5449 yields 0.0 Angstrom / 12.8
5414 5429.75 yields -0.1 Angstrom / 12.9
